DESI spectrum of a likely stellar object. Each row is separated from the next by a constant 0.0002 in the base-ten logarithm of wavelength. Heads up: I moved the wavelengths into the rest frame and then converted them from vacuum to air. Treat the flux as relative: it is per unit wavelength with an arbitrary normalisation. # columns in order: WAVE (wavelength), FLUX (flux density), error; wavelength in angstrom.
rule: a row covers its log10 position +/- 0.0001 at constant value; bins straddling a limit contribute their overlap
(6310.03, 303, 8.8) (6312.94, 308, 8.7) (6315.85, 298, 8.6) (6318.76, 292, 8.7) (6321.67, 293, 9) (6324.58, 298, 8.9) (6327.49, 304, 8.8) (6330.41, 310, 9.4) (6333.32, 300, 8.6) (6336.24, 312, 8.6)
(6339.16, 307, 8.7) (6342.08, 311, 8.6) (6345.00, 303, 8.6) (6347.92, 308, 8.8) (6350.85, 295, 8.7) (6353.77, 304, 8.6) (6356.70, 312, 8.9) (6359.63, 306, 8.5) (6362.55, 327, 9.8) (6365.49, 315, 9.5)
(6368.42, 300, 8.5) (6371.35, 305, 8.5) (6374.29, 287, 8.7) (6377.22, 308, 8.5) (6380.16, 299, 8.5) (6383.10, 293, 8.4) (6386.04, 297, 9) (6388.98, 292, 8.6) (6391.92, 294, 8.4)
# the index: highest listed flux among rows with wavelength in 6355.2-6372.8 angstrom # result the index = 327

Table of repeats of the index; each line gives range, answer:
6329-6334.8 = 310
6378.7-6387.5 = 299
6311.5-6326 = 308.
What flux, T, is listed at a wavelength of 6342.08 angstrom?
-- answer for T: 311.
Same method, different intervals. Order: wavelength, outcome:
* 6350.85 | 295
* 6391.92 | 294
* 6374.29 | 287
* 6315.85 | 298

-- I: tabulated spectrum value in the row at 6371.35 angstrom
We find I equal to 305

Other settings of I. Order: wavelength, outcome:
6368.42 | 300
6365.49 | 315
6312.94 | 308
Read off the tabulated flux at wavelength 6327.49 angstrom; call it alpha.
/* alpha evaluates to 304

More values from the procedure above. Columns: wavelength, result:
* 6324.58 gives 298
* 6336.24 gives 312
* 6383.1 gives 293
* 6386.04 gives 297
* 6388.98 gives 292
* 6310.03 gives 303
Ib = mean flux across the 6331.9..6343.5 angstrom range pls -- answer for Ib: 307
